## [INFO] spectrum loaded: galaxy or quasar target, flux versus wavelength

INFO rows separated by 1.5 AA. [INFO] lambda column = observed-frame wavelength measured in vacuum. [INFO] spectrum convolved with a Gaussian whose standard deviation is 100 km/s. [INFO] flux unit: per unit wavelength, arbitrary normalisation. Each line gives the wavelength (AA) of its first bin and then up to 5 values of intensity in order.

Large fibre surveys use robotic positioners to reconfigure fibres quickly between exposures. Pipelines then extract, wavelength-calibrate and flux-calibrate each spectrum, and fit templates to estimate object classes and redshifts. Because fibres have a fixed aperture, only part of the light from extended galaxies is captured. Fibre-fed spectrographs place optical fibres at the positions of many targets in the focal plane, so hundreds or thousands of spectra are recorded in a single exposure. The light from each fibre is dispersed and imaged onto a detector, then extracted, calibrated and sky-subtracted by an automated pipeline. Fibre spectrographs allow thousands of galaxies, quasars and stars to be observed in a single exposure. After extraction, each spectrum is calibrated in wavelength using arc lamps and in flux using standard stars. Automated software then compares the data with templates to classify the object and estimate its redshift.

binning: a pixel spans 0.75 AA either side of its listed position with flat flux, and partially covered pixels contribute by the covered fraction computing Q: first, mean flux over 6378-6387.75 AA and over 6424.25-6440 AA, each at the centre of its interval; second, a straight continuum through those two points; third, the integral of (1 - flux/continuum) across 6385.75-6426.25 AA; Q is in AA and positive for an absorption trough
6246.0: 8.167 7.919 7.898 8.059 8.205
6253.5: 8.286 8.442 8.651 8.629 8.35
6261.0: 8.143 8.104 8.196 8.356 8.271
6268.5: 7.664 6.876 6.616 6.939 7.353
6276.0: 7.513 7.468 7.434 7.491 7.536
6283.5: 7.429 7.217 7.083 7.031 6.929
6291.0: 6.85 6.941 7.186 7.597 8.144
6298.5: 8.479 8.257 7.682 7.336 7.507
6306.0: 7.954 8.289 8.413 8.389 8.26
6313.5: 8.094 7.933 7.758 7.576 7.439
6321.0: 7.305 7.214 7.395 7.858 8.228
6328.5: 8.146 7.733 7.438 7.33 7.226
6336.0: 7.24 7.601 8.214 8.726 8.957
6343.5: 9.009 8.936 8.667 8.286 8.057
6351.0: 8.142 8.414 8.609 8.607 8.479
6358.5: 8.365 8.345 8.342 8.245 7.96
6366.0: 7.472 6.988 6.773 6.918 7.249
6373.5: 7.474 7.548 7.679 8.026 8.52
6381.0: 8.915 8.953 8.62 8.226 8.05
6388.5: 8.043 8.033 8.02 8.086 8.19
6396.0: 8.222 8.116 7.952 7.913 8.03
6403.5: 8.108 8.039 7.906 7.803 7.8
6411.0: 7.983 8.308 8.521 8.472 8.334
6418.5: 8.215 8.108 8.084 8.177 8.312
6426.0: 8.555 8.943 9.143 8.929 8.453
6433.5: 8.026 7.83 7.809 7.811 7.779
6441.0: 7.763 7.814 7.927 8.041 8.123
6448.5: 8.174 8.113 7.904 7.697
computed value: 1.47 AA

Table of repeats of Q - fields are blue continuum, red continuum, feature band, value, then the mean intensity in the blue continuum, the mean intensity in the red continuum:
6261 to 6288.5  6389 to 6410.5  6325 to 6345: -0.7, 7.5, 8.02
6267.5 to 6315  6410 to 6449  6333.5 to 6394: -1.5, 7.56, 8.21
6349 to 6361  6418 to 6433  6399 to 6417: 0.8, 8.38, 8.49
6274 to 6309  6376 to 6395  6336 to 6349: -0.9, 7.53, 8.27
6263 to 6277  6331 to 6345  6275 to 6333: 1.1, 7.54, 8.03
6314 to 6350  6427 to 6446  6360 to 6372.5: 0.7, 7.93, 8.17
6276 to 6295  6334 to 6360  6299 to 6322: -0.6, 7.23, 8.34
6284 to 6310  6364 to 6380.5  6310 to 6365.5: -3.8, 7.59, 7.52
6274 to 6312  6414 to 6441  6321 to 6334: 0.2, 7.6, 8.28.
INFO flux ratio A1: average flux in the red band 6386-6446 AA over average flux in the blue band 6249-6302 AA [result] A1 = 1.1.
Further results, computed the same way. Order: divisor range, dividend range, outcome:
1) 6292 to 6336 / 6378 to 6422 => 1.06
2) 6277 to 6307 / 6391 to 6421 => 1.08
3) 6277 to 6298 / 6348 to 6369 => 1.11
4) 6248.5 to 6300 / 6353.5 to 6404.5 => 1.04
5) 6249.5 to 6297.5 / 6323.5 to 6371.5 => 1.05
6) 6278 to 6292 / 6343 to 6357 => 1.18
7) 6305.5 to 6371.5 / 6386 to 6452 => 1.02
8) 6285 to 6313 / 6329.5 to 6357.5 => 1.07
